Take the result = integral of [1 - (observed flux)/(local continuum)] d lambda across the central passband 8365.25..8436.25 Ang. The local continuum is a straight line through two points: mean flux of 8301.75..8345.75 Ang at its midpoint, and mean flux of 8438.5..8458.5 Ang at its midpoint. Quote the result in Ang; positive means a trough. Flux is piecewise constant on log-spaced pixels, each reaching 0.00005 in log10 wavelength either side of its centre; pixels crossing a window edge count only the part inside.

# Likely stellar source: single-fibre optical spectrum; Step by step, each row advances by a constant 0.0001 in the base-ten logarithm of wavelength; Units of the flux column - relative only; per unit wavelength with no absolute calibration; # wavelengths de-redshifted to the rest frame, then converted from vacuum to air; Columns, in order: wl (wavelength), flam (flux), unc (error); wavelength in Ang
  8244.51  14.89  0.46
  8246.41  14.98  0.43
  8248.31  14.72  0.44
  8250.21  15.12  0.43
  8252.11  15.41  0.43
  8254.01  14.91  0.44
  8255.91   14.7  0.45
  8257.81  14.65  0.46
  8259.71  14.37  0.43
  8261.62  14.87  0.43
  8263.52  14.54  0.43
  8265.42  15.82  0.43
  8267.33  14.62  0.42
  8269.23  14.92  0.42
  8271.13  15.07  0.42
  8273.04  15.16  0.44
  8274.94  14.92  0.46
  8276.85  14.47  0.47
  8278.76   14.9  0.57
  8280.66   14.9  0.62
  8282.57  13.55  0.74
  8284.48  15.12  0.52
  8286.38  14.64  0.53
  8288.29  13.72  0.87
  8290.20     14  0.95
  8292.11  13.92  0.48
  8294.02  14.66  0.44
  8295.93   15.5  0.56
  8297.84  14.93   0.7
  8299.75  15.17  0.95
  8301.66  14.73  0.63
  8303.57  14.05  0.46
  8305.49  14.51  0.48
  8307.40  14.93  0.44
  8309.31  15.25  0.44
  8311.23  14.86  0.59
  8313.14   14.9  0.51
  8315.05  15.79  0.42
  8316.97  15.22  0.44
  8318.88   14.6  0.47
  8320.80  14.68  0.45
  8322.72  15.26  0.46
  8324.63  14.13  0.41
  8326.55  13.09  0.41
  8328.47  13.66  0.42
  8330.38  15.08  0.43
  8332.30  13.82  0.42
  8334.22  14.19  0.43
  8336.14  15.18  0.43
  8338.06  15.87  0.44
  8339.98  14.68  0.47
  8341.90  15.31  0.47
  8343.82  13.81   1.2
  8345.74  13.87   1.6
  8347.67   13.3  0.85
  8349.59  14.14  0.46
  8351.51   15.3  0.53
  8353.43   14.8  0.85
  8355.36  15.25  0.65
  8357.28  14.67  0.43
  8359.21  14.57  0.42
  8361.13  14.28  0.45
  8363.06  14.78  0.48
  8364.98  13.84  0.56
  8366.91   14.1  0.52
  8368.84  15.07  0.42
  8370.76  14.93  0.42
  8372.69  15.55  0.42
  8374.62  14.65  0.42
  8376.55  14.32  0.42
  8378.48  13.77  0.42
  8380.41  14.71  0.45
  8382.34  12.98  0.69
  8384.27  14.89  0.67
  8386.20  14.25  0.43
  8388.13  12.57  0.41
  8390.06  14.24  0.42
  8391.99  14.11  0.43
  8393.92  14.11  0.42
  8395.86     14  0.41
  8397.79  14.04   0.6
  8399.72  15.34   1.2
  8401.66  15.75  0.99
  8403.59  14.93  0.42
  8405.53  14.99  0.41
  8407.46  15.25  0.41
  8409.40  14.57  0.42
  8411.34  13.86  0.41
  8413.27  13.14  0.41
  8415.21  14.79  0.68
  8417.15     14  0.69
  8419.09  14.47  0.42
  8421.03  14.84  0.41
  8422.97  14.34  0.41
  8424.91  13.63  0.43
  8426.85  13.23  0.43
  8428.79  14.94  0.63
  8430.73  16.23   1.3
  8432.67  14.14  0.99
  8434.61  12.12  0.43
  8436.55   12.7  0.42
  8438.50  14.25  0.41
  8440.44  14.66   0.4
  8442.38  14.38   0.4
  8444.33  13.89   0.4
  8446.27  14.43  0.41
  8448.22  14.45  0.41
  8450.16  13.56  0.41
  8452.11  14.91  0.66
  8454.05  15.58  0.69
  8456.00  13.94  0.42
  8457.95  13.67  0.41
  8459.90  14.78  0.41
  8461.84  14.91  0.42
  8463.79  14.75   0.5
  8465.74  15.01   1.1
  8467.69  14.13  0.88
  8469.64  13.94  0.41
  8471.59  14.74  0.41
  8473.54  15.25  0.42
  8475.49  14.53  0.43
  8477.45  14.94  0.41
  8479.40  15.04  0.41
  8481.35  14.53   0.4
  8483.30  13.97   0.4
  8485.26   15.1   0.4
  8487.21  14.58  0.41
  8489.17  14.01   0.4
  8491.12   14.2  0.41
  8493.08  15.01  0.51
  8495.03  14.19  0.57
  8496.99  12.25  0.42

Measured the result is 0.7 Ang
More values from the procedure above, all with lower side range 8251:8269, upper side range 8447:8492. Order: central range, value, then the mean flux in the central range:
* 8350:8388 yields 0.50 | 14.5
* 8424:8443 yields 0.75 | 14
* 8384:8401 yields 0.57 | 14.2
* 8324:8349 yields 0.76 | 14.3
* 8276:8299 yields 0.47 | 14.5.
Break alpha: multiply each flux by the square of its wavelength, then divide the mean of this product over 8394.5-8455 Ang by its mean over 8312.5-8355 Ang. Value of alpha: 1.01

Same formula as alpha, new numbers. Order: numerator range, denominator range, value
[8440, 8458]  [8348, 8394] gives 1.02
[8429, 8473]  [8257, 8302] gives 1.02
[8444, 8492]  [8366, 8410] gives 1.02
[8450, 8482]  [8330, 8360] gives 1.03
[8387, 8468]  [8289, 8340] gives 1.00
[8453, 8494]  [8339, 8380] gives 1.03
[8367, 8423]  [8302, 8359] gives 1.00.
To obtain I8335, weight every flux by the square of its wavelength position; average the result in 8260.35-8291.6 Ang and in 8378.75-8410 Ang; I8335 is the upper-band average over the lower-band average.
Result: 1.01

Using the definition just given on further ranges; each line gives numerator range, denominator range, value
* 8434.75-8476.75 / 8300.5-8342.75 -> 1.01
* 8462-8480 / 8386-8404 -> 1.04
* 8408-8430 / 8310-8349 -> 1.00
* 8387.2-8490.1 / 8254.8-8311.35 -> 1.01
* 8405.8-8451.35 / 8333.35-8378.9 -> 0.99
